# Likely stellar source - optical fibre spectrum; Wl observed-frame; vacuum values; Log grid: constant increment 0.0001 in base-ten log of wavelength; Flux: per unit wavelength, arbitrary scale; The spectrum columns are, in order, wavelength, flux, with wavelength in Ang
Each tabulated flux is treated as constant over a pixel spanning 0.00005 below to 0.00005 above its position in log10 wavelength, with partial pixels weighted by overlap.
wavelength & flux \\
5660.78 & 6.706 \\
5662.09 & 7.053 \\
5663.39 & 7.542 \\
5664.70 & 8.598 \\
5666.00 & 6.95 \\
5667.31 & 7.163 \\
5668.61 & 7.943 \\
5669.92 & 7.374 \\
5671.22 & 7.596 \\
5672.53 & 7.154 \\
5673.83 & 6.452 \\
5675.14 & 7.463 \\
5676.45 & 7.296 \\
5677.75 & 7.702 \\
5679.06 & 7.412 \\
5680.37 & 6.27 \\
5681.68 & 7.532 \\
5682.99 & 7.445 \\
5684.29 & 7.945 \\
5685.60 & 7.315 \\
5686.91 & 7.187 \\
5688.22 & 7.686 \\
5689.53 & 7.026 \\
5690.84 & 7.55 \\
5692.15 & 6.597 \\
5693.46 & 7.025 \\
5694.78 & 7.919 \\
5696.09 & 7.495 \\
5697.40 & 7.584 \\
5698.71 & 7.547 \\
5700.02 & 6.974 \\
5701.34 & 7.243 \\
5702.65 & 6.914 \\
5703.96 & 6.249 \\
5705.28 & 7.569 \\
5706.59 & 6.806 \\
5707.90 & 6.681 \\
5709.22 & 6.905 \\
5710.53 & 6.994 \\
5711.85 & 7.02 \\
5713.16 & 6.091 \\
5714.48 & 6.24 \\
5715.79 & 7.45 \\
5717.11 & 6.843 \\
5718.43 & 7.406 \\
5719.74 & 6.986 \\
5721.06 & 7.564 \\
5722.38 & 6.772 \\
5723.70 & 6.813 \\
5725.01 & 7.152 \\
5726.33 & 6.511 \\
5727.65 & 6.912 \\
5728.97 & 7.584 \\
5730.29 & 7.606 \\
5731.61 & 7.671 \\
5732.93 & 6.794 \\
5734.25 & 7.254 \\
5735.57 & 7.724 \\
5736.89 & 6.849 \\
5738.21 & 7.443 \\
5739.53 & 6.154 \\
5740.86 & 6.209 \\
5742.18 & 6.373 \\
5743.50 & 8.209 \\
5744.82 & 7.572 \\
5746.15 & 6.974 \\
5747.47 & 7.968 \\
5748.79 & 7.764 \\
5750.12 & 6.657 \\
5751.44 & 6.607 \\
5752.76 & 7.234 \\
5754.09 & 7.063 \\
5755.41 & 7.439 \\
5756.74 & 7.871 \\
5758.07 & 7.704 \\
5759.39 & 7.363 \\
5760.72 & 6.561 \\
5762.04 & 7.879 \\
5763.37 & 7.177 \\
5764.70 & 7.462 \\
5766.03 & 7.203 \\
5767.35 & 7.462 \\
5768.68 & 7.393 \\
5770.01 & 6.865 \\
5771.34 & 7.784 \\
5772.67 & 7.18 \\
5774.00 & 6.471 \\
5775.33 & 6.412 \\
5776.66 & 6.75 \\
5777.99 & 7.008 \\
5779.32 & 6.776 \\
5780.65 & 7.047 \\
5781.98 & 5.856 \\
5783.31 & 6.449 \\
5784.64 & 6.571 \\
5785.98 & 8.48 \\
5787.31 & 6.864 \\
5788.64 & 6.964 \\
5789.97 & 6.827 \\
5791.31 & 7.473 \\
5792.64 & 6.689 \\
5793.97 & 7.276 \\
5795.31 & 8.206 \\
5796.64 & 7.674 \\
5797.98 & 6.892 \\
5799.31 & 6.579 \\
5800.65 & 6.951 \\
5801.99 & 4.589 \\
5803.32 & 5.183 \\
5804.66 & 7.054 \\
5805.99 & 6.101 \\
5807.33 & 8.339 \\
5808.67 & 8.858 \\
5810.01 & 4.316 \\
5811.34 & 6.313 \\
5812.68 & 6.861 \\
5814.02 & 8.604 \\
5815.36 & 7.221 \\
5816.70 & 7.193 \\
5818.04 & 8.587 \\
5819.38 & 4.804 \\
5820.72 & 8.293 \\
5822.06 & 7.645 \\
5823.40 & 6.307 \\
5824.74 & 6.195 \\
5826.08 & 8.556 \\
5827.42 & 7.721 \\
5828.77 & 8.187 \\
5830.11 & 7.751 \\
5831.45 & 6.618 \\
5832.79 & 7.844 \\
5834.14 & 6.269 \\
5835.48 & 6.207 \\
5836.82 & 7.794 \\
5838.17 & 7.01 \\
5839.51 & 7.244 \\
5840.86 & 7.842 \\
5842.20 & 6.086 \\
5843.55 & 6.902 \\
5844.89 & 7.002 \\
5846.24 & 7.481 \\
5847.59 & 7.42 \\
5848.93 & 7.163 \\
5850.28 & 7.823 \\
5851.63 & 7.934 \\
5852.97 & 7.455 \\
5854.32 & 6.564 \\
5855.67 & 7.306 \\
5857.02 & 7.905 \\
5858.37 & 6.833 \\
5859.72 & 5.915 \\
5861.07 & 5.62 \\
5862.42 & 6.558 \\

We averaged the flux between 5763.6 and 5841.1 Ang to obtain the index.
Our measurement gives 7.05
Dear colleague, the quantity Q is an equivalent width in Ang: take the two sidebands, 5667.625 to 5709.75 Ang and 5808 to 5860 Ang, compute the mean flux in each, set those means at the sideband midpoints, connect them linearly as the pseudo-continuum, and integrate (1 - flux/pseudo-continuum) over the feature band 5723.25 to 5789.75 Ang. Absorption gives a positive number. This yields 0.9 Ang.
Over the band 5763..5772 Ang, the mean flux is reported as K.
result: 7.34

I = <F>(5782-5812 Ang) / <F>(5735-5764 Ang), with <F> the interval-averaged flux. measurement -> 0.95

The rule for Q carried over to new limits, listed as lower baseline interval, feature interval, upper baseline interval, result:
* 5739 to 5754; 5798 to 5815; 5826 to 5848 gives 1.24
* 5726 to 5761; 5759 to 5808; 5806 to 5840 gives 1.62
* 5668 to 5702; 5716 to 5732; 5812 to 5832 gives 0.42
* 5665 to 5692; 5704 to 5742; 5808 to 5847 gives 1.56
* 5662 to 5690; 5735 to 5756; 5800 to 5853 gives 0.31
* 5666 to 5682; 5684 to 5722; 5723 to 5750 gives 0.50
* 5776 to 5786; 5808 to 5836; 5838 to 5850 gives -0.58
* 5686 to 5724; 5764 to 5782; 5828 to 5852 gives 0.36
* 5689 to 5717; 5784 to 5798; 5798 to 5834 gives -0.53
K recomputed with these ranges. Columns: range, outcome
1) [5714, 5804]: 7.06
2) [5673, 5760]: 7.16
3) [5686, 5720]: 7.08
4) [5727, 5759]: 7.24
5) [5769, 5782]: 6.88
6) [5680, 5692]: 7.33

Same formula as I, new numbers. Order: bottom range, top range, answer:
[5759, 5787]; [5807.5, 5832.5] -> 1.03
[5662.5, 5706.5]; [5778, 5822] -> 0.95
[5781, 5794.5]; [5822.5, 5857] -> 1.04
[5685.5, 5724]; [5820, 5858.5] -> 1.03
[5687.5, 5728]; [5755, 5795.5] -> 1.01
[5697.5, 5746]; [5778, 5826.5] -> 0.99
